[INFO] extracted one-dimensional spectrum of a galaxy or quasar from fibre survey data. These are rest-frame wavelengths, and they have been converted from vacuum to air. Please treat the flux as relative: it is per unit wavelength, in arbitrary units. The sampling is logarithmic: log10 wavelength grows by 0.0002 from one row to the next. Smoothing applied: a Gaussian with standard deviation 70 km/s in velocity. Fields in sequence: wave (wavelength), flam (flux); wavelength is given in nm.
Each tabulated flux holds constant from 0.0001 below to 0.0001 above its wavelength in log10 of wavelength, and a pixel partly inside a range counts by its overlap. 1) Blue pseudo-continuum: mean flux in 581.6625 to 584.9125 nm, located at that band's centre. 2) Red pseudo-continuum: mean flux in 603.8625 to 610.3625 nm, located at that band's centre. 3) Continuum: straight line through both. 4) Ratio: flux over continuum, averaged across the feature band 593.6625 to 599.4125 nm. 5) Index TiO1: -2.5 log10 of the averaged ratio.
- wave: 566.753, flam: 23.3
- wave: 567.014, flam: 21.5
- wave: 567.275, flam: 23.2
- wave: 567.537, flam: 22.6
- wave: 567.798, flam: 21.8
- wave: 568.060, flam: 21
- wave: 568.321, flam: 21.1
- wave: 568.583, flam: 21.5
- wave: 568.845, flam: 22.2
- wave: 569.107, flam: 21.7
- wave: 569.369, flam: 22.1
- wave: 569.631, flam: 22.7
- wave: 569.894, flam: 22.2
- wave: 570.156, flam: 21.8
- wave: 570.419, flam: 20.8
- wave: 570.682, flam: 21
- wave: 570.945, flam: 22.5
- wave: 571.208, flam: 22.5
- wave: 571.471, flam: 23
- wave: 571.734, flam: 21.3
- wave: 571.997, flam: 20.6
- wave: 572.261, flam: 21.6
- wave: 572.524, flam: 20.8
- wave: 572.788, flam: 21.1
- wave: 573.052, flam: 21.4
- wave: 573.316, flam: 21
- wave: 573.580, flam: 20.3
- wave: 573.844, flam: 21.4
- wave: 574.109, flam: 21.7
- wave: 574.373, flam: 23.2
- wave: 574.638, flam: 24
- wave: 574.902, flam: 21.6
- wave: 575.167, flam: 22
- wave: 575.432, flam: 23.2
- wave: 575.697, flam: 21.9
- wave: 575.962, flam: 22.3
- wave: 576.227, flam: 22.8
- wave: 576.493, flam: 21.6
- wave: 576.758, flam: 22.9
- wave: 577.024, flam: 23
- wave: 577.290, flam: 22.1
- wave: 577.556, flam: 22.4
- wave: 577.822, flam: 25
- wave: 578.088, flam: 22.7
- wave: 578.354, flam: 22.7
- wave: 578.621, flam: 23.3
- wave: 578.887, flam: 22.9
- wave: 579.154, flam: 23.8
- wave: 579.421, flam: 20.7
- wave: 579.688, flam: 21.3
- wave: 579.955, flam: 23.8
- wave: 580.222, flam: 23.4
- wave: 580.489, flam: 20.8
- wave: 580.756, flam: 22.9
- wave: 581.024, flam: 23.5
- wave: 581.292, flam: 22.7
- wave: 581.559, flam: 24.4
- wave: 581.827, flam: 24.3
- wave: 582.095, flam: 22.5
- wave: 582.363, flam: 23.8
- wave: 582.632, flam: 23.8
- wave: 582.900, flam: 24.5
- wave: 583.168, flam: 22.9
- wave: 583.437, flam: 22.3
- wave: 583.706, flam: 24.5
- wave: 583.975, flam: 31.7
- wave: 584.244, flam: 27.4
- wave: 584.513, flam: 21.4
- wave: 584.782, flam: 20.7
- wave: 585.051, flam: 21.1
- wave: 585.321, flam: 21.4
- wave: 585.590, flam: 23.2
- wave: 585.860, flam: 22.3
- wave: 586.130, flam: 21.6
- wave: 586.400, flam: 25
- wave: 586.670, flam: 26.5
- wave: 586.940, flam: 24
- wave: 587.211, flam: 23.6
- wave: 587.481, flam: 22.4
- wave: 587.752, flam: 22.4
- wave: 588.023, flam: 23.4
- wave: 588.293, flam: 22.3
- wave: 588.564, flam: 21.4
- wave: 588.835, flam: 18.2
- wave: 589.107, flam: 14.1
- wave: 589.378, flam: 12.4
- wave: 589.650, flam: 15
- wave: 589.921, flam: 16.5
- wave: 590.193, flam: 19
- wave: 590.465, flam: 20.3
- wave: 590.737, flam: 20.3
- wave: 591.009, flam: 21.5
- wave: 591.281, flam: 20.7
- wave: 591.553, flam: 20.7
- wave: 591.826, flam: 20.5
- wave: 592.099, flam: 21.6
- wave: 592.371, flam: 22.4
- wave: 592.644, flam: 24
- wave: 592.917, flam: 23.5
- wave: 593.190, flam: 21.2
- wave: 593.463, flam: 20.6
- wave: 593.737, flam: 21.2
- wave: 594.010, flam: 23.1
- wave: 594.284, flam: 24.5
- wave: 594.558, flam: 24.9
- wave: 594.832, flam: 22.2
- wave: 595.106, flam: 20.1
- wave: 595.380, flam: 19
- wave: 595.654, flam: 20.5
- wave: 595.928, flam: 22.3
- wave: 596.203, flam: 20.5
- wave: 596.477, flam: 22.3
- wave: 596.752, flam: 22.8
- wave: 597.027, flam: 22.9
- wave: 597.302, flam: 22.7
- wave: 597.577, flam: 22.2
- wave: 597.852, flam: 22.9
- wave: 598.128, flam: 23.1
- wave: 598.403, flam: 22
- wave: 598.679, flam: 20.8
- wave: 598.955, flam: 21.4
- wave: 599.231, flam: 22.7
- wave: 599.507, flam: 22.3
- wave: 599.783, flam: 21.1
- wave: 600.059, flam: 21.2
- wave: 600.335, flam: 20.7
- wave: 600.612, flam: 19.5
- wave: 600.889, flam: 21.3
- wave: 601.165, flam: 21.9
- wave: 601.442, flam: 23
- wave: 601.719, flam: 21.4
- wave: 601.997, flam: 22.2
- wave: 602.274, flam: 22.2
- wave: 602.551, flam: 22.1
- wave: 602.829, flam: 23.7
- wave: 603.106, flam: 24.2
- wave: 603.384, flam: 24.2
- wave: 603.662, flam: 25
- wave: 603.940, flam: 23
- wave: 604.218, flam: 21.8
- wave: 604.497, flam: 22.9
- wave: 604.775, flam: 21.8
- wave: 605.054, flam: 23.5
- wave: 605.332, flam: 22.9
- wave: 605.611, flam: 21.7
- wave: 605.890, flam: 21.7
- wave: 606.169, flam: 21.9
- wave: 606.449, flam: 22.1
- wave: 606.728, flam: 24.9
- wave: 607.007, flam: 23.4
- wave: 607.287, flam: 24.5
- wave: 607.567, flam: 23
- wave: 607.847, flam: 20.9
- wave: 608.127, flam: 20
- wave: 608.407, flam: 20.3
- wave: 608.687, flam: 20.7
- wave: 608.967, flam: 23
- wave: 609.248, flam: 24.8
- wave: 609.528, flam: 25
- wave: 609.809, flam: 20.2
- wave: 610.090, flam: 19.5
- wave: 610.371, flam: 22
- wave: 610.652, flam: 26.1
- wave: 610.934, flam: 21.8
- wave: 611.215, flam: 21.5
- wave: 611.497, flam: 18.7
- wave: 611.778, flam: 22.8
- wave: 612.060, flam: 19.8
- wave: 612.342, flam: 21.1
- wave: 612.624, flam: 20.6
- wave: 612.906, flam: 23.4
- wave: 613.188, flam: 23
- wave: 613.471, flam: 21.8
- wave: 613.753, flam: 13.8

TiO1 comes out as 0.05 mag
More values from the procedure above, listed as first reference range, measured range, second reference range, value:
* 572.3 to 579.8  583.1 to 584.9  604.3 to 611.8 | -0.104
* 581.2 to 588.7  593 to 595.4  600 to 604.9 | 0.041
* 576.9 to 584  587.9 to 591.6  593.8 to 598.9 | 0.192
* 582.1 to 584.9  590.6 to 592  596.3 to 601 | 0.112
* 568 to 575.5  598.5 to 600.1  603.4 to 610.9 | 0.039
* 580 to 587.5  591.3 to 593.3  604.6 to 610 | 0.058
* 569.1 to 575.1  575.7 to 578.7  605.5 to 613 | -0.047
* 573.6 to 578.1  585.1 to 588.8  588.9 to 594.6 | -0.094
